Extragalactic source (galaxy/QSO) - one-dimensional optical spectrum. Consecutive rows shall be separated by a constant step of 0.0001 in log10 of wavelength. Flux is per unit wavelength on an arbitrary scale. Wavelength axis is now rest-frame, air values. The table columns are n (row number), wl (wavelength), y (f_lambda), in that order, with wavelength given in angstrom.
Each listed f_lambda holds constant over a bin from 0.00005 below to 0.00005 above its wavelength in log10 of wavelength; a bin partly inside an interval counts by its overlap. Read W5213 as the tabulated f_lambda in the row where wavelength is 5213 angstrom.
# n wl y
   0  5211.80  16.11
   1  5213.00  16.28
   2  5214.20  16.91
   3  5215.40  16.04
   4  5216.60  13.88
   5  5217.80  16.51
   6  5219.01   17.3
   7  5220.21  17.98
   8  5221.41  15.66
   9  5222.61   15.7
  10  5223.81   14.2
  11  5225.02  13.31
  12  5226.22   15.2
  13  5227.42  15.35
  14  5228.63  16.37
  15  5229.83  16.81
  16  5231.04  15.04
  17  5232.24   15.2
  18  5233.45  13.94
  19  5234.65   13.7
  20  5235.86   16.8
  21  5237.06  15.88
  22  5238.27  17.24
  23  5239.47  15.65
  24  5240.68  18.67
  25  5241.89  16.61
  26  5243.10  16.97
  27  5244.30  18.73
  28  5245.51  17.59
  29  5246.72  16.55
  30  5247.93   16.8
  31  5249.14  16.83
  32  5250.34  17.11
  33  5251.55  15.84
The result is 16.28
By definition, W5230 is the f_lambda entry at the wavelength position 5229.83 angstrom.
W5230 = 16.81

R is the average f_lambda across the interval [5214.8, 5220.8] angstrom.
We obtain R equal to 16.3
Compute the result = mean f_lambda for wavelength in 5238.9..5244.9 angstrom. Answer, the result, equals 17.3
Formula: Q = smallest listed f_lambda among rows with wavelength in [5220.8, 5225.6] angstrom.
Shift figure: 13.31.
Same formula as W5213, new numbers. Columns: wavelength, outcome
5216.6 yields 13.88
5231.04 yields 15.04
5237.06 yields 15.88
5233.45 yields 13.94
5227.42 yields 15.35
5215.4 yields 16.04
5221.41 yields 15.66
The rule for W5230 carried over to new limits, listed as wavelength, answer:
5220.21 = 17.98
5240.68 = 18.67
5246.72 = 16.55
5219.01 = 17.3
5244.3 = 18.73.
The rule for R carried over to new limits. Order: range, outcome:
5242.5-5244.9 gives 17.9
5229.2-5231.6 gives 15.9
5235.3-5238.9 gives 16.7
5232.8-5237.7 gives 15.1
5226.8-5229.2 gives 15.8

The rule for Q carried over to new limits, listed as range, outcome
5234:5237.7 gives 13.7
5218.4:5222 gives 15.66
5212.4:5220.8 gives 13.88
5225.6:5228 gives 15.2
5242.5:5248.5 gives 16.55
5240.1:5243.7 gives 16.61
